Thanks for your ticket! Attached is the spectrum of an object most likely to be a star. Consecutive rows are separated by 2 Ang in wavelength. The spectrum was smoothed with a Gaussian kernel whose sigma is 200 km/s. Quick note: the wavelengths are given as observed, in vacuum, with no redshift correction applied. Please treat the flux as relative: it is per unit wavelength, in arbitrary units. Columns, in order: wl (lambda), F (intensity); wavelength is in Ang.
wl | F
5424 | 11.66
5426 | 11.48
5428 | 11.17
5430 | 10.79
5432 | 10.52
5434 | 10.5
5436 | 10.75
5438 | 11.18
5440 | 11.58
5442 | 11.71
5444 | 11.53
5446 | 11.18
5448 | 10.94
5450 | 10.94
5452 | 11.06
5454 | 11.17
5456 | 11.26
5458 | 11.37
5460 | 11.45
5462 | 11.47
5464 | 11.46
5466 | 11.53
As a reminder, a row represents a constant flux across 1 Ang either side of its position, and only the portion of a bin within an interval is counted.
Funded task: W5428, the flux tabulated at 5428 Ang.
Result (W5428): 11.17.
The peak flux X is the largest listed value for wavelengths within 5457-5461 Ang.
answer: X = 11.45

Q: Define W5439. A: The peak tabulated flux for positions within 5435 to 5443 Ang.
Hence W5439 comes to 11.71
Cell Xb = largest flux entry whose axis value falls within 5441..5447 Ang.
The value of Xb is 11.71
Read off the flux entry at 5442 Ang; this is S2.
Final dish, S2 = 11.71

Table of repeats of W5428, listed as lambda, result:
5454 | 11.17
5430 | 10.79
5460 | 11.45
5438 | 11.18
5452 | 11.06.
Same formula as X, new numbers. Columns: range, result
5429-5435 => 10.79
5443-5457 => 11.53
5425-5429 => 11.48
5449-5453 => 11.06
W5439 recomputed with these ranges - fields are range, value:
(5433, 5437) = 10.75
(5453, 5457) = 11.26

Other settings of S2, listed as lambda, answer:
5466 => 11.53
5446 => 11.18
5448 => 10.94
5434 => 10.5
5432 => 10.52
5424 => 11.66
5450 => 10.94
